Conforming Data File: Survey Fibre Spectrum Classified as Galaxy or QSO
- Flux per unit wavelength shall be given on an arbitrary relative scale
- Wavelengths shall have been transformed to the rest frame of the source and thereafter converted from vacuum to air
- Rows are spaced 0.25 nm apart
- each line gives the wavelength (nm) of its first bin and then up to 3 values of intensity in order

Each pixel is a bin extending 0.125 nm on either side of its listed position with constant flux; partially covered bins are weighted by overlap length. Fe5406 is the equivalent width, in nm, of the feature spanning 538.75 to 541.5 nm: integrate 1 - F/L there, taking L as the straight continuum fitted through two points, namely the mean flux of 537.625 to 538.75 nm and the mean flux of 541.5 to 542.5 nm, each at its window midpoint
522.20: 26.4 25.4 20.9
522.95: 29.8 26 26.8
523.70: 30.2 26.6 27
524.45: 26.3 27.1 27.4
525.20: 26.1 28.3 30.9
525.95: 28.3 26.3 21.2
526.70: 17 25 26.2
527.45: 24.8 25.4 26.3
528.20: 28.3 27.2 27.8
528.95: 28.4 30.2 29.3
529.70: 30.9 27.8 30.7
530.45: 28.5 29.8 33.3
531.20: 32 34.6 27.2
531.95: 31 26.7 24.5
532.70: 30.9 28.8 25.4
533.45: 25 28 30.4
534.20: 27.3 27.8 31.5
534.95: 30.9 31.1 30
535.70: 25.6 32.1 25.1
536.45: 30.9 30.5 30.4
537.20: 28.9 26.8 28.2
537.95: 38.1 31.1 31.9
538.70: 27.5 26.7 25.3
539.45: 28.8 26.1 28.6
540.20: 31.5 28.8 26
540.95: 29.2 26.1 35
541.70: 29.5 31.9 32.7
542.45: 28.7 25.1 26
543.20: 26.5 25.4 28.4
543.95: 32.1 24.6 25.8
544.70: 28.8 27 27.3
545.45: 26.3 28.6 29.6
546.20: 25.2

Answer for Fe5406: 0.29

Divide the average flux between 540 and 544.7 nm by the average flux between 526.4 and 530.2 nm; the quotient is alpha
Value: 1.1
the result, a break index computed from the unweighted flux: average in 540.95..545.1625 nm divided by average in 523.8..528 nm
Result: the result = 1.09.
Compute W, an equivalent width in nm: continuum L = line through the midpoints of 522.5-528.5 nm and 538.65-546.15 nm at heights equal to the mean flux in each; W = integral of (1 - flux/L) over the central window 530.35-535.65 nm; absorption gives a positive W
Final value -0.43 nm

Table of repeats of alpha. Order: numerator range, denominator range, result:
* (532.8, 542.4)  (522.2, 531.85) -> 1.06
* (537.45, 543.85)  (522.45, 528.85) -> 1.10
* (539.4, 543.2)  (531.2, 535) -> 1.00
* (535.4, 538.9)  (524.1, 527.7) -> 1.15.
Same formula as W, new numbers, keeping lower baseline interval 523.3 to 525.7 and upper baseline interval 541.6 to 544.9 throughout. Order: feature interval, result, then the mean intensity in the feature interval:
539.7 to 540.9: -0.02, 28.5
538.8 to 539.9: 0.04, 26.9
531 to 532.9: -0.13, 29.7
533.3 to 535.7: -0.09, 28.9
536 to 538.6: -0.22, 30.2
